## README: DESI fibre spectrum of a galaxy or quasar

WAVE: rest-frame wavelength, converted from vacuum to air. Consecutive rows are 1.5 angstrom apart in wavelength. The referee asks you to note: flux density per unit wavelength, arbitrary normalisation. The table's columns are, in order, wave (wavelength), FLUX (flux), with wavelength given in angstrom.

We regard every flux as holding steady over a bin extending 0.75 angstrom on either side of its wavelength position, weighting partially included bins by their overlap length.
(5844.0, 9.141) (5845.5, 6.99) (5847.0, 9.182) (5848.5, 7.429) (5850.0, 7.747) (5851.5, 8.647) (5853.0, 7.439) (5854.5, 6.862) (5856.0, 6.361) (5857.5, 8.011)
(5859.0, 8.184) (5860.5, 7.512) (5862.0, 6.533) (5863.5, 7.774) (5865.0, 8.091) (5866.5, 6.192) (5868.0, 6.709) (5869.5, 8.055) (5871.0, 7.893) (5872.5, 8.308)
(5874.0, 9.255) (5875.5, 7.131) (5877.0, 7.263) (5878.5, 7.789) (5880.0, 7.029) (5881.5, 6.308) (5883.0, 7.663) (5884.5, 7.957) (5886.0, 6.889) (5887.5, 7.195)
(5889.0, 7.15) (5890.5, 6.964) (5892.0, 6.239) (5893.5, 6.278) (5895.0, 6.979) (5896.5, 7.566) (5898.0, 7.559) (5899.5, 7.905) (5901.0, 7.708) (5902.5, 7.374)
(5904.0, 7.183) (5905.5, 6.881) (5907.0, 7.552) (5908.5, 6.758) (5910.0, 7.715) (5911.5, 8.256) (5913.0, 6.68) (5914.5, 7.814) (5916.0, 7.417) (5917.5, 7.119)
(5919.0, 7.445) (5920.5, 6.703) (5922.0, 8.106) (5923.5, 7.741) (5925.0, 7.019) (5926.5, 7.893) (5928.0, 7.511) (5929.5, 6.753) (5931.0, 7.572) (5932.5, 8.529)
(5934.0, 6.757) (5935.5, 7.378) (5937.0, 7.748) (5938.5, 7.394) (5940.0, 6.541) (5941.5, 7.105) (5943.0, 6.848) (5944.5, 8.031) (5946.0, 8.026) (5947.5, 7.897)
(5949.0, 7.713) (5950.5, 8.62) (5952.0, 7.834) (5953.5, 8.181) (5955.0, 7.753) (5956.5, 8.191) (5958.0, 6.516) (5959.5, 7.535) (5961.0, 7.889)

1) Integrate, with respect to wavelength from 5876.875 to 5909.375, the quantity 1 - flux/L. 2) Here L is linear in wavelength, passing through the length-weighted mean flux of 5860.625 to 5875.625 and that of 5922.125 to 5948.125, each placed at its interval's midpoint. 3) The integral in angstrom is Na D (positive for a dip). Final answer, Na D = 1.6 angstrom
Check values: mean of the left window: 7.61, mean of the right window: 7.47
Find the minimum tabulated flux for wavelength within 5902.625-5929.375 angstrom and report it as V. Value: 6.68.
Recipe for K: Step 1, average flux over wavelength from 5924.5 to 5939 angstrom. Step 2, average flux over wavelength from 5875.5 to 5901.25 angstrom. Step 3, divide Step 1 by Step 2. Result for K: 1.04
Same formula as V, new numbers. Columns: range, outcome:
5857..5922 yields 6.192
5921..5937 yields 6.753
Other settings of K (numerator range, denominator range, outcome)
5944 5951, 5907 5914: 1.09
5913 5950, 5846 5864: 0.98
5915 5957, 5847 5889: 1.01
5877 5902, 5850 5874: 0.95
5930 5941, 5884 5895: 1.07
